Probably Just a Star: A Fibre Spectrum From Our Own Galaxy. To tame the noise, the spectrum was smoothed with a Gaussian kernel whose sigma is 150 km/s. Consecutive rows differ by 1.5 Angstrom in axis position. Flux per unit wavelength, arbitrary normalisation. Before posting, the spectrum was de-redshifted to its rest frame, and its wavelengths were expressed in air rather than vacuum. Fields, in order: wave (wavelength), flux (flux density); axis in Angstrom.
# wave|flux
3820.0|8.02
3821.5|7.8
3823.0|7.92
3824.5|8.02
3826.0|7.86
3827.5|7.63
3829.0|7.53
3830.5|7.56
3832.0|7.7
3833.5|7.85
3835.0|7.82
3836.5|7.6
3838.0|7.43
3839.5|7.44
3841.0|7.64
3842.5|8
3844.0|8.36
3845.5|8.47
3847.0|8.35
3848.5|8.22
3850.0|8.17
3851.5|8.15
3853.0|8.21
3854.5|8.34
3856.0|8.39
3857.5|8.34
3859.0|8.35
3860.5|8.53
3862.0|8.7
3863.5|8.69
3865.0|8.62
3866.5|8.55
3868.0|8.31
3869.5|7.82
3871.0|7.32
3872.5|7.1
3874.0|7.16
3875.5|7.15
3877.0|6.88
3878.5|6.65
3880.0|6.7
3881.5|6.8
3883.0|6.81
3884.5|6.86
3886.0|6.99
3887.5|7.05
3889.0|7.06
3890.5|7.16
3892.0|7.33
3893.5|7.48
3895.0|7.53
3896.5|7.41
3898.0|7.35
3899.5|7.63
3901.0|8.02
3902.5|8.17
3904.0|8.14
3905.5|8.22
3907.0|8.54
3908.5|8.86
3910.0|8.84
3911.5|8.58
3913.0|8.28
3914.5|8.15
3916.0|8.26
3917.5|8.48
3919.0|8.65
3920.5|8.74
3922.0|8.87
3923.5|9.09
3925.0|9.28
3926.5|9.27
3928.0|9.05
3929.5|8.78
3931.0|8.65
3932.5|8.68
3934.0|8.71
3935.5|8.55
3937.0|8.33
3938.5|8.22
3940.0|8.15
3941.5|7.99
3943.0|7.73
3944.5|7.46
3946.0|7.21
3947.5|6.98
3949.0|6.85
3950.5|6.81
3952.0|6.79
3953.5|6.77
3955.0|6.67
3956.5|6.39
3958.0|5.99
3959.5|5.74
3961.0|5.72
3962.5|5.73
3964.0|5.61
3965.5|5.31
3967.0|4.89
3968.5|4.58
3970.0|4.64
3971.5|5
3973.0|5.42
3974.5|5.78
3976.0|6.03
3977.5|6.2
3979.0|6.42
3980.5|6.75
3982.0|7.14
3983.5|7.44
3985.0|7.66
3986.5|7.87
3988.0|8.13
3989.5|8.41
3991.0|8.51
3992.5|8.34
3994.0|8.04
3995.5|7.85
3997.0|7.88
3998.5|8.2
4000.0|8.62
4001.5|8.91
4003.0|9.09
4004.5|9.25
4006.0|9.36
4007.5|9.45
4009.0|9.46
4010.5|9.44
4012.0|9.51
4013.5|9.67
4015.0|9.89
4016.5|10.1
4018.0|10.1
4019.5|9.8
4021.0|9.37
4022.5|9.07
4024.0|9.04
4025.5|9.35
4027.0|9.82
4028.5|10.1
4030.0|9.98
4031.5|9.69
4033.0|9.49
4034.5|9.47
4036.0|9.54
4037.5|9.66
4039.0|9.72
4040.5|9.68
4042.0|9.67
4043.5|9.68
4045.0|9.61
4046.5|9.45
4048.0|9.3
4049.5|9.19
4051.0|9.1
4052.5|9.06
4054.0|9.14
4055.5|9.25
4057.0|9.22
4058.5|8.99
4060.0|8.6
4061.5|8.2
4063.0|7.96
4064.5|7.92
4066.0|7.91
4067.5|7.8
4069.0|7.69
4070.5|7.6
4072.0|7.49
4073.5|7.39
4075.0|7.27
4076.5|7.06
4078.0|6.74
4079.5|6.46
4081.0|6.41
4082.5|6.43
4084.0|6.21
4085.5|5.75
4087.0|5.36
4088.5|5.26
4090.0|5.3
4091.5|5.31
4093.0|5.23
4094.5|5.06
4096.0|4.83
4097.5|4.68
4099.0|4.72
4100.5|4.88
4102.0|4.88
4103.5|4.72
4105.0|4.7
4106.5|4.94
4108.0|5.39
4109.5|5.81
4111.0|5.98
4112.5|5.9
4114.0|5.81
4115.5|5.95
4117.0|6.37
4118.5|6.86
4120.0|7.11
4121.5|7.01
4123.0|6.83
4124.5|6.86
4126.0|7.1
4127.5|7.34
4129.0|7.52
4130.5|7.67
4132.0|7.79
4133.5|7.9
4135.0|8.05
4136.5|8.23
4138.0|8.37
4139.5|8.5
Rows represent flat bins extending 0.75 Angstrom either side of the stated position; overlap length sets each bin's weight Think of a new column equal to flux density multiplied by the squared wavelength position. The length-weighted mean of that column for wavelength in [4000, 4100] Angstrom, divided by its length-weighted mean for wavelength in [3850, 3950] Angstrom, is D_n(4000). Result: 1.1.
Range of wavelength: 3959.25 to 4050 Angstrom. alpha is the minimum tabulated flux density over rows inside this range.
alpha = 4.58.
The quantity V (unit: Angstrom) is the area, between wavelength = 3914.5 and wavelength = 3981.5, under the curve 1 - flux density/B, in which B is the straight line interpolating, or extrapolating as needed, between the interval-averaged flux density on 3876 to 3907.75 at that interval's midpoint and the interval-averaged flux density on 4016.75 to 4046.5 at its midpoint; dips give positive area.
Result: 8.4 Angstrom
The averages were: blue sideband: 7.37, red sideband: 9.63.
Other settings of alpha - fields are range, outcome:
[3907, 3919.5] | 8.15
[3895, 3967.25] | 4.89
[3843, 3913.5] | 6.65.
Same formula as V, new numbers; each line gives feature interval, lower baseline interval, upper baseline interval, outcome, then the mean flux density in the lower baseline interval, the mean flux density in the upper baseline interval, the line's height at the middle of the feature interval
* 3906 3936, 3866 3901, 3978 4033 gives -3.7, 7.27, 8.82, 7.75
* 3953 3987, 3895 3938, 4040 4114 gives 8.2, 8.47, 7.02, 7.99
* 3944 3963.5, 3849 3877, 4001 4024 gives 5.3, 8.07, 9.49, 8.93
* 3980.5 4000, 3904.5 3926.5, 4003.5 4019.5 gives 3.1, 8.65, 9.62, 9.41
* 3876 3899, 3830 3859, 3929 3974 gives 1.4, 8.01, 6.8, 7.52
